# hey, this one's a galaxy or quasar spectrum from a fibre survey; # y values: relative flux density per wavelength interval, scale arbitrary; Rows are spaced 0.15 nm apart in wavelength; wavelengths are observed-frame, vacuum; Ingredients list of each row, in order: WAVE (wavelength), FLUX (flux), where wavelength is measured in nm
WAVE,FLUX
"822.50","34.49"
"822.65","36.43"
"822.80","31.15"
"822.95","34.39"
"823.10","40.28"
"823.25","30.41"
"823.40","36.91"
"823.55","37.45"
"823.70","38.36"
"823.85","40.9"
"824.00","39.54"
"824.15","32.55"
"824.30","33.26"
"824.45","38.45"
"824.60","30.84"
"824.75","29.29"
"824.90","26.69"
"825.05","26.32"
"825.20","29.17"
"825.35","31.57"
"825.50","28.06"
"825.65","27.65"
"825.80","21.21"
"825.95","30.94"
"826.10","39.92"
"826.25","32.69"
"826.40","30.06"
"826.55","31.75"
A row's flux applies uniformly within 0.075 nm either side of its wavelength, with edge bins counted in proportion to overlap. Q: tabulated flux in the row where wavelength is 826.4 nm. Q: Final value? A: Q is 30.06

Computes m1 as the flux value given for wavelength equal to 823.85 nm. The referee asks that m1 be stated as 40.9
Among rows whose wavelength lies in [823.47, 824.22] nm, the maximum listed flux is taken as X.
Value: 40.9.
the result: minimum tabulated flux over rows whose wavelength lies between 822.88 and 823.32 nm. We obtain 30.41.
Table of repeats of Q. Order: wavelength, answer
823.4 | 36.91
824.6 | 30.84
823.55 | 37.45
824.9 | 26.69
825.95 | 30.94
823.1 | 40.28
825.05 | 26.32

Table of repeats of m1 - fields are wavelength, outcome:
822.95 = 34.39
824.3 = 33.26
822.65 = 36.43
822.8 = 31.15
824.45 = 38.45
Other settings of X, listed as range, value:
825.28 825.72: 31.57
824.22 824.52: 38.45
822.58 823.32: 40.28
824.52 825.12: 30.84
